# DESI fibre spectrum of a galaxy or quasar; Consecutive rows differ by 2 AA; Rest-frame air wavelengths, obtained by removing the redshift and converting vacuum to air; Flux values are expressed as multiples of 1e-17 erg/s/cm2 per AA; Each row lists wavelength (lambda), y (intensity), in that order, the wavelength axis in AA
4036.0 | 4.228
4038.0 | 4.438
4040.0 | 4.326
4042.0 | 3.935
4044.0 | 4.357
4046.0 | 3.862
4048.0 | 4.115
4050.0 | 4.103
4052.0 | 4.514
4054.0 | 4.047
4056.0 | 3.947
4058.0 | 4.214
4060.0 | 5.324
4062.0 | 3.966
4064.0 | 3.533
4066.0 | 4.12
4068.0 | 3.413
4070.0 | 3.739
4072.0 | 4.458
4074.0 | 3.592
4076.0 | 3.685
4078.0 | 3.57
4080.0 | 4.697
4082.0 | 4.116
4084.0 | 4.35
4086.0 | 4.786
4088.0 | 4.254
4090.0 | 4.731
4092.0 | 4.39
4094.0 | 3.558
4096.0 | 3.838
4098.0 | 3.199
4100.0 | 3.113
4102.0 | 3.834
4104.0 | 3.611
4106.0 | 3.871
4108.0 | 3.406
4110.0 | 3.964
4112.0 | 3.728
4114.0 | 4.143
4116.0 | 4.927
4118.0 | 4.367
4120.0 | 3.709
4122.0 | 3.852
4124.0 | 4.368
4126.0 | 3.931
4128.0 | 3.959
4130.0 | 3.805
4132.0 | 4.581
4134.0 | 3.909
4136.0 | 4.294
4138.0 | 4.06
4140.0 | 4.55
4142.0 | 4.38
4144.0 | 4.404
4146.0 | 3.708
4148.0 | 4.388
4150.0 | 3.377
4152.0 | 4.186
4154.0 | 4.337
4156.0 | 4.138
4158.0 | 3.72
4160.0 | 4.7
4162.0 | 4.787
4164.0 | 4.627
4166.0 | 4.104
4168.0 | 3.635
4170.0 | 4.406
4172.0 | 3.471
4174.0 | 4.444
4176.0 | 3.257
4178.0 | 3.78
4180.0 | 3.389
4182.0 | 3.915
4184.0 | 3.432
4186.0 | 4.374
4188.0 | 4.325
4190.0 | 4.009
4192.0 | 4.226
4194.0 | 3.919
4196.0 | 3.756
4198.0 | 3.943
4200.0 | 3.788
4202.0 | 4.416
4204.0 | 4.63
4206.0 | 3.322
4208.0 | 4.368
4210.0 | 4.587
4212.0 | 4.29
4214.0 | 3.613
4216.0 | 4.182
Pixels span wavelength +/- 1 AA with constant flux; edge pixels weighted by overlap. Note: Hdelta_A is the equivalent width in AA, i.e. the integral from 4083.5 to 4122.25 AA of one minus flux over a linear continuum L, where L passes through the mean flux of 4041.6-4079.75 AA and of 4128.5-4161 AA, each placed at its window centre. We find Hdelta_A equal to 1.12 AA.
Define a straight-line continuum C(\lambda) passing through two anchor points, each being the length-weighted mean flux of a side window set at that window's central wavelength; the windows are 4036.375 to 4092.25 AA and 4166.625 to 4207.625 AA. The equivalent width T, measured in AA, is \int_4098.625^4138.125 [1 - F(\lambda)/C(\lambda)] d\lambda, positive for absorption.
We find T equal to 0.9 AA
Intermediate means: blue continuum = 4.16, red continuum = 3.93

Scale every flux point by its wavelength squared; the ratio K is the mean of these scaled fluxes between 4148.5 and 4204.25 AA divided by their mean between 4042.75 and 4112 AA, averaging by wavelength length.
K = 1.06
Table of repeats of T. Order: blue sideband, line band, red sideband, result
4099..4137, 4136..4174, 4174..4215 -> -1.9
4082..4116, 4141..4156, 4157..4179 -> -0.2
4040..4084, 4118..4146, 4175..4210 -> -0.9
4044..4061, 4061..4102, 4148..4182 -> 2.5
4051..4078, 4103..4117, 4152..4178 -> 0.4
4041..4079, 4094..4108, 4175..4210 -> 1.5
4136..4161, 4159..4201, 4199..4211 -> 1.6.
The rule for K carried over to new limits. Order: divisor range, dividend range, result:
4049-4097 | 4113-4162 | 1.04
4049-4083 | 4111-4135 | 1.04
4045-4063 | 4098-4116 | 0.91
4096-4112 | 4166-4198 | 1.12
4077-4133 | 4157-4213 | 1.05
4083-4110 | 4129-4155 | 1.08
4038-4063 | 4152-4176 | 1.04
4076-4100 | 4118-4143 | 1.03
